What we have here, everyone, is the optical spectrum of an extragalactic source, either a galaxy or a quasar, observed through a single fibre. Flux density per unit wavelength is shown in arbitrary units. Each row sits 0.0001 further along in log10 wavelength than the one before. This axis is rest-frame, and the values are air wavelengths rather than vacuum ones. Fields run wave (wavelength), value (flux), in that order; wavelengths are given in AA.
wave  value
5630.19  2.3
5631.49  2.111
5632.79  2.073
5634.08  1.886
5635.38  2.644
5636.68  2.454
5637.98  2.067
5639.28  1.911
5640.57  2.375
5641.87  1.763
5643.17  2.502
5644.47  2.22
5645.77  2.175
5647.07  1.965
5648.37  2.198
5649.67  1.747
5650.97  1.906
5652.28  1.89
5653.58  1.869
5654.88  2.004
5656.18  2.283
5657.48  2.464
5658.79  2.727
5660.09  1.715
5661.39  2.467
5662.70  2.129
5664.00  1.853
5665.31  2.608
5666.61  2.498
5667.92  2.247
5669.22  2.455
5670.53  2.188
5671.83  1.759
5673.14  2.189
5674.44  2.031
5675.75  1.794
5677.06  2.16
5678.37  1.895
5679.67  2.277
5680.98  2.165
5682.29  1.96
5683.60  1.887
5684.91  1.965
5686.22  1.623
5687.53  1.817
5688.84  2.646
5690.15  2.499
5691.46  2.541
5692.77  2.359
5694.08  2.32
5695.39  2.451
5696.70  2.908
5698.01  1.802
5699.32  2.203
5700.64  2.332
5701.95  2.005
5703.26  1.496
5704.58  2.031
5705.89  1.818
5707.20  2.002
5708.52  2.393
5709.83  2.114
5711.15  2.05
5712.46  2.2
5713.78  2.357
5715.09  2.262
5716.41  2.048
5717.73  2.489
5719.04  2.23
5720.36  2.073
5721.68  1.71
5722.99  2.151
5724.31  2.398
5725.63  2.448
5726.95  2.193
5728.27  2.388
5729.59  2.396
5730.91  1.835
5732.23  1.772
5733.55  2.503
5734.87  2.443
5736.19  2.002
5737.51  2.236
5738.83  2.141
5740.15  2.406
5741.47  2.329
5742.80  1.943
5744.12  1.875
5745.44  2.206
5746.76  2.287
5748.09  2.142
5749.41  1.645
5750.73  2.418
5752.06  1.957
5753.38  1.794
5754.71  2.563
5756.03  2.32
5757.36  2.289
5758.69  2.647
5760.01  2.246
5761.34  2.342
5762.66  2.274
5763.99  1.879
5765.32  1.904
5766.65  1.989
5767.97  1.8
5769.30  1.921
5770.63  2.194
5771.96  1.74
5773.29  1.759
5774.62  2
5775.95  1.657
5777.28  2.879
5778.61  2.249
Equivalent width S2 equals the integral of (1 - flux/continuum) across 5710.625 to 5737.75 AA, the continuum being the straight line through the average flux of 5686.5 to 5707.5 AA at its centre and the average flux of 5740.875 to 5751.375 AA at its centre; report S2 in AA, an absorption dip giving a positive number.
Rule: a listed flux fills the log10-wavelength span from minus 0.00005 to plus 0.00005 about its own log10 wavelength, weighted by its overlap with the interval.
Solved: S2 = -0.7 AA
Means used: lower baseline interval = 2.2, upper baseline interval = 2.1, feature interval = 2.2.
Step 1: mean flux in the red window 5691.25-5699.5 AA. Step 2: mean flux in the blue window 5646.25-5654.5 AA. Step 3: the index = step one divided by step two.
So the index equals 1.2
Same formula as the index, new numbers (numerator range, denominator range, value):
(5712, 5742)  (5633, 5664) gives 1.04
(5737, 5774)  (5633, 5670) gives 0.97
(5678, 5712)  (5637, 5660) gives 1.01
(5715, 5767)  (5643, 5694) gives 1.02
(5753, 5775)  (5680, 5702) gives 0.95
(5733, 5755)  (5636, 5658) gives 1.03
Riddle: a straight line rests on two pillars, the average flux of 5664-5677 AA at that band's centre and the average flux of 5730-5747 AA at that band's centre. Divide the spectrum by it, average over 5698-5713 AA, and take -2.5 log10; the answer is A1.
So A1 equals 0.06 mag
